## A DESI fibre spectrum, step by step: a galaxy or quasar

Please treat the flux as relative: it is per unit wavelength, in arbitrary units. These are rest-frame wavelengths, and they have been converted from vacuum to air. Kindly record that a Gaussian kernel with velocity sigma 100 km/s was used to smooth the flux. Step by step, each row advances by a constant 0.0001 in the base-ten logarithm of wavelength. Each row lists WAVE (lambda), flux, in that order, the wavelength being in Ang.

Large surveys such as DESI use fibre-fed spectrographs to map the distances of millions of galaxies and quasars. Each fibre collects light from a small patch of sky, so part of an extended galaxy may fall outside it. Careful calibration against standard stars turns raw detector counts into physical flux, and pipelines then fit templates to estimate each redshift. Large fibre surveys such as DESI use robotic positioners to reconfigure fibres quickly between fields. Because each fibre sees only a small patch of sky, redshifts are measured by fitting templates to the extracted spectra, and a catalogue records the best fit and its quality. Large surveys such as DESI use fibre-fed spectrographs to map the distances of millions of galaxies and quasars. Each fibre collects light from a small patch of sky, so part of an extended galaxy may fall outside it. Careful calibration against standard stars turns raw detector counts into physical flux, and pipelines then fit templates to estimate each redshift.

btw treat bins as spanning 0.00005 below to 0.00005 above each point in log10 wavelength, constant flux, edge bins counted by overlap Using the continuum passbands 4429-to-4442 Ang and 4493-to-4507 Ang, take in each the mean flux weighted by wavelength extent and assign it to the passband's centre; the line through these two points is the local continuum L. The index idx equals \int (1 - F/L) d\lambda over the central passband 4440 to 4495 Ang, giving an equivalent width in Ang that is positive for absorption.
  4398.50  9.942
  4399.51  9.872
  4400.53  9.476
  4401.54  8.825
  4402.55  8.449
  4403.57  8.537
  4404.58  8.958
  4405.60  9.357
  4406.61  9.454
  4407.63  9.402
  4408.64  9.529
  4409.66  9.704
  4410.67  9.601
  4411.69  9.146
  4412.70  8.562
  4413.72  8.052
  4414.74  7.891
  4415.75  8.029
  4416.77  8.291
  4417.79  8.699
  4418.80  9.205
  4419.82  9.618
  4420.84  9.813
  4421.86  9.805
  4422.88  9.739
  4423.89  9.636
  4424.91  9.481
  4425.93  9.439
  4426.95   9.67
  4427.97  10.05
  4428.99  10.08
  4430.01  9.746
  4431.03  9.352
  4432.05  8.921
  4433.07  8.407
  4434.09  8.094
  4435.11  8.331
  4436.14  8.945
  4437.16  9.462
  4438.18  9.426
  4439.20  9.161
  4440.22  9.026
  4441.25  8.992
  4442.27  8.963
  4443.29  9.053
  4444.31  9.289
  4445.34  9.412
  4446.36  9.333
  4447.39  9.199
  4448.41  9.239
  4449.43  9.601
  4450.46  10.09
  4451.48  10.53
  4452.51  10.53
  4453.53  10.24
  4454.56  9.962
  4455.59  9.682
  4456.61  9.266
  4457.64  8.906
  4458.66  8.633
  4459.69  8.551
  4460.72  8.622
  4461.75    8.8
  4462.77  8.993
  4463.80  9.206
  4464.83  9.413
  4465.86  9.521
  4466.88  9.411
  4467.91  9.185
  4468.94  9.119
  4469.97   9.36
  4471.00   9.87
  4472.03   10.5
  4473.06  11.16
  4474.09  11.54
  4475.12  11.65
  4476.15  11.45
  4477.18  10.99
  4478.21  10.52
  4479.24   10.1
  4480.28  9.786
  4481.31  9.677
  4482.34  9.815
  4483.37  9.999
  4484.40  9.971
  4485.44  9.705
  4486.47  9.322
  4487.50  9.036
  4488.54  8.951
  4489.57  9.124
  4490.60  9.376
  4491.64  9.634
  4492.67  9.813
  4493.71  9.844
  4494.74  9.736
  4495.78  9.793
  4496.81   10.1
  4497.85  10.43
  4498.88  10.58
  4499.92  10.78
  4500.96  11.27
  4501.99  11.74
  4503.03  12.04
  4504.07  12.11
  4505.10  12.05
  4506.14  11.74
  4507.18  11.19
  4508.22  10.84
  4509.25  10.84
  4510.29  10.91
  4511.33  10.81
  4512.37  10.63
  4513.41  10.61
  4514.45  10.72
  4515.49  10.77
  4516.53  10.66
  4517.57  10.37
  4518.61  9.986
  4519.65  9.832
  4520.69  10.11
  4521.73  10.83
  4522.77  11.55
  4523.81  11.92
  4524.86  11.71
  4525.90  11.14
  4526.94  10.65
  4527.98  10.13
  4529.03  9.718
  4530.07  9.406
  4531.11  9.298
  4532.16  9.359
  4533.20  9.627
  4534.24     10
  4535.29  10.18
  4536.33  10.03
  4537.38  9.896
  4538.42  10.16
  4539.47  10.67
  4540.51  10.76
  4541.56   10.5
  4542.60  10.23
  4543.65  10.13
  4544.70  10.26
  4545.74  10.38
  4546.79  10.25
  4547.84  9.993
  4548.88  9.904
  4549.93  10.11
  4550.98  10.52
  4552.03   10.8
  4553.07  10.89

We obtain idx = 1.6 Ang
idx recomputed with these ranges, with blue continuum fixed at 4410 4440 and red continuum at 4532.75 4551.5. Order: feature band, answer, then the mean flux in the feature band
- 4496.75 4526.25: -3.2 Ang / 11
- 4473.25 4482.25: -1.0 Ang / 10.7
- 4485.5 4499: 0.1 Ang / 9.65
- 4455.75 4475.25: 0.0 Ang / 9.53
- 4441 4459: -0.3 Ang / 9.52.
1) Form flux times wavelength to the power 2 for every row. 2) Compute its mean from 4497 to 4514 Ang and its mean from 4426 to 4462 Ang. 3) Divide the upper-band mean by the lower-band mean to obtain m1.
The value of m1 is 1.2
